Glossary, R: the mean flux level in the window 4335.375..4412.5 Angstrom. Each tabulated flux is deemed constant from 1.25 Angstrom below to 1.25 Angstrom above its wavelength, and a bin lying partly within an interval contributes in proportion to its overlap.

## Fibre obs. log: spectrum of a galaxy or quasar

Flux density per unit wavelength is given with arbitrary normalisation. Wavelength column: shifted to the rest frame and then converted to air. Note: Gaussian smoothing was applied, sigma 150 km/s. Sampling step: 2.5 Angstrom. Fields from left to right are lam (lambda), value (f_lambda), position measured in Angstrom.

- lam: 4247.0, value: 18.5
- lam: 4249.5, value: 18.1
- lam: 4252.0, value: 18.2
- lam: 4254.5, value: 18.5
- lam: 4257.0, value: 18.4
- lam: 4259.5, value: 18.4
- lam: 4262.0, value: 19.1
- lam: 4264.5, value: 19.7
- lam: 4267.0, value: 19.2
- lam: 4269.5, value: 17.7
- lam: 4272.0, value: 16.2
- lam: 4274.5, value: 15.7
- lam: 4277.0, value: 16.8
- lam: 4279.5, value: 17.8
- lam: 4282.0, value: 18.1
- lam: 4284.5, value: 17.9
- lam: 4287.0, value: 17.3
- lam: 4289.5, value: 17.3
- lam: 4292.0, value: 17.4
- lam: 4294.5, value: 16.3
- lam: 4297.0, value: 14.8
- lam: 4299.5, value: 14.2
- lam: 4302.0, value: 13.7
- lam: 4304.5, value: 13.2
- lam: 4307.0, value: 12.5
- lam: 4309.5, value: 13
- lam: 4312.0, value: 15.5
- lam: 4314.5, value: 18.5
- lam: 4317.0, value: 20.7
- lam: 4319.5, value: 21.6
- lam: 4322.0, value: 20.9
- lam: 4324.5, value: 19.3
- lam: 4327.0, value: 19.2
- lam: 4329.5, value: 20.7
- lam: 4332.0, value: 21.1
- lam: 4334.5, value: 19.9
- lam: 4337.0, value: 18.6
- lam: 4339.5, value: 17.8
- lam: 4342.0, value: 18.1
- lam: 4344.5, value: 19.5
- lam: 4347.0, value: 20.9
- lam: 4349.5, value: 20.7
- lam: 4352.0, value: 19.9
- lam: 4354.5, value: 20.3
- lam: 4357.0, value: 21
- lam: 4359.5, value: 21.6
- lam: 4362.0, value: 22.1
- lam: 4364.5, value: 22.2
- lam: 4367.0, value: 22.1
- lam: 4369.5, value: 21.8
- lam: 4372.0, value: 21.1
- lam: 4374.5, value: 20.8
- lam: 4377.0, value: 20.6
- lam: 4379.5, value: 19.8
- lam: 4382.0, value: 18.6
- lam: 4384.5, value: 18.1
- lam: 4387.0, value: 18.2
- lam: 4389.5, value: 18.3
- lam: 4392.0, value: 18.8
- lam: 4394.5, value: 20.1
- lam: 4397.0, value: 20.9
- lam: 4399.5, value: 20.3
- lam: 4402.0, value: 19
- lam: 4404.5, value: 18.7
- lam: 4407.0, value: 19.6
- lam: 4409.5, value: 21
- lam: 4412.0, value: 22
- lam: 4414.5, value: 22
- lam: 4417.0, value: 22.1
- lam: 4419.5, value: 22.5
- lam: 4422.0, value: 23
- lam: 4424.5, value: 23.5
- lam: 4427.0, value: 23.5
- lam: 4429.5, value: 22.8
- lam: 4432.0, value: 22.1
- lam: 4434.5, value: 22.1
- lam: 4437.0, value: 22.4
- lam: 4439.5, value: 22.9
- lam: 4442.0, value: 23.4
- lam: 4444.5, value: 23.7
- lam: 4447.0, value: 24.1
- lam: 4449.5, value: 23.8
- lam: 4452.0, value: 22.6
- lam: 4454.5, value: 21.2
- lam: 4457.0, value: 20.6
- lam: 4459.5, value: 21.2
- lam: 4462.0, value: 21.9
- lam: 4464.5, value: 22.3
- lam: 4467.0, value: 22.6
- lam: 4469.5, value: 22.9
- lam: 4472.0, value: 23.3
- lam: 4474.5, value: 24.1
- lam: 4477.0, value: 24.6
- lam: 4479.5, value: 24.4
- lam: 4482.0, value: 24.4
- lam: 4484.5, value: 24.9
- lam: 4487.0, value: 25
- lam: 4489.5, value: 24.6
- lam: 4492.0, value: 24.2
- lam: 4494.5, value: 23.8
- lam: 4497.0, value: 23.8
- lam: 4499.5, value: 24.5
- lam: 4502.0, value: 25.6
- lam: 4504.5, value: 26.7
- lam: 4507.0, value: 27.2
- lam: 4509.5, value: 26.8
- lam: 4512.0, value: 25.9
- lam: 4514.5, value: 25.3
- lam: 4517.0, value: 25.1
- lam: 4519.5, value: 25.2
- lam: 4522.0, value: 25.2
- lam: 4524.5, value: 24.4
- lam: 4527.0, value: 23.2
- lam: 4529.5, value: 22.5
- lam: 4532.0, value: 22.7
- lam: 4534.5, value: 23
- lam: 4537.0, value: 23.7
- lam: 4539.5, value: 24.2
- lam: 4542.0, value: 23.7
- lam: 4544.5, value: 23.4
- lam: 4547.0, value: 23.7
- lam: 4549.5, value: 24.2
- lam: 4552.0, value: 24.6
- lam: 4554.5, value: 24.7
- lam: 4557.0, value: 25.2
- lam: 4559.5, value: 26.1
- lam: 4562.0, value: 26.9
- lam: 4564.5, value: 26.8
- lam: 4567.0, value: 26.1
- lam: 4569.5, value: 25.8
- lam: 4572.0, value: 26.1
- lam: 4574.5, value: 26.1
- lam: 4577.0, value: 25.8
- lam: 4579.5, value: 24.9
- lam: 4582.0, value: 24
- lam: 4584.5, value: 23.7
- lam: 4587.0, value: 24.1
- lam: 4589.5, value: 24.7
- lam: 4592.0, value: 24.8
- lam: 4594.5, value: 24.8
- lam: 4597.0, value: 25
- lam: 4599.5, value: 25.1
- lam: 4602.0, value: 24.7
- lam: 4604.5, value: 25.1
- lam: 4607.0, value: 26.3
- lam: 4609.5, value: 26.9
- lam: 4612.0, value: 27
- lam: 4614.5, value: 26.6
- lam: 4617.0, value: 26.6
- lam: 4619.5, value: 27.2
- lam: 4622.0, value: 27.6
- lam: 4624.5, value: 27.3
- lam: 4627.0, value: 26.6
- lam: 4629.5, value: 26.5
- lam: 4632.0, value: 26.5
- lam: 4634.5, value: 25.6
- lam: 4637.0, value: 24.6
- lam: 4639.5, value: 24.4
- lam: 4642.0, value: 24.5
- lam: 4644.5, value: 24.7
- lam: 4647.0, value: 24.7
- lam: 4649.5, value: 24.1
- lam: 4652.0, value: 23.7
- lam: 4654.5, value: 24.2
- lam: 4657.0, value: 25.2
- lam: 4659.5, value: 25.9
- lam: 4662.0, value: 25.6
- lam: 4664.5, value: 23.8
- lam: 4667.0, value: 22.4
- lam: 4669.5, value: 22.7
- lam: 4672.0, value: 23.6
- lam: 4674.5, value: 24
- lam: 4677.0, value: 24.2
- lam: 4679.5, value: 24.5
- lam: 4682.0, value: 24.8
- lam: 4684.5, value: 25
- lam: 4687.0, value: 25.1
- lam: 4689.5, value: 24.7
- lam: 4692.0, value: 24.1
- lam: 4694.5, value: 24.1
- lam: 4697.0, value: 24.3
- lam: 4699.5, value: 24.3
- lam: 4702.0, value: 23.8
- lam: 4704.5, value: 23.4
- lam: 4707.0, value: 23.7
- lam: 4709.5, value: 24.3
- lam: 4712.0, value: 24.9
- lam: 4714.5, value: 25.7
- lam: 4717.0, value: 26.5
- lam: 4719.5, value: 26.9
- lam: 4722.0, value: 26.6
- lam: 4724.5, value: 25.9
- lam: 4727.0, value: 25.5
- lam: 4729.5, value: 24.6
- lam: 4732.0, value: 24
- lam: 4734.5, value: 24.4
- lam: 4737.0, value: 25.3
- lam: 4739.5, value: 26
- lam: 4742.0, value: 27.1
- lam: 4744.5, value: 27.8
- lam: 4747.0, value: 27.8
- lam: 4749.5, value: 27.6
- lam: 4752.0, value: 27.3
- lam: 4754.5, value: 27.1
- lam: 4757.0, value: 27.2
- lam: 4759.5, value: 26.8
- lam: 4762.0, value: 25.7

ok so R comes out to 20.1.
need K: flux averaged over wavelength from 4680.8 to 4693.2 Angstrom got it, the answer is 24.7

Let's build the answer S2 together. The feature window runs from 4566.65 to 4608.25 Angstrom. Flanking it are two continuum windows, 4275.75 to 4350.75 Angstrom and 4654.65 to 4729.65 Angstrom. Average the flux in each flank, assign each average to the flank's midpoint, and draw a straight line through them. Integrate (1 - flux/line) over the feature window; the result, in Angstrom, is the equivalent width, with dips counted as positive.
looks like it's -4.3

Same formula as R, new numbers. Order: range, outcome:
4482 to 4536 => 24.7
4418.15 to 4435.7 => 22.8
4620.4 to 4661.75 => 25.4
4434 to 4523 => 24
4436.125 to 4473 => 22.6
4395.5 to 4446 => 21.9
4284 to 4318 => 15.8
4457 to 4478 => 22.7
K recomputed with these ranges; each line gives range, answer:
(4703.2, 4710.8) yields 23.8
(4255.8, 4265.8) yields 18.9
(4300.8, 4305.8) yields 13.4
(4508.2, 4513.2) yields 26.4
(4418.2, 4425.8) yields 23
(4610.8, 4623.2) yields 27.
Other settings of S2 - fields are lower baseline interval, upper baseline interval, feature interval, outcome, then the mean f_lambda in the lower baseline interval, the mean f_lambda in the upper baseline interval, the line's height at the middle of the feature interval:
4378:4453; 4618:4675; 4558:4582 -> -2.2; 21.3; 25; 23.8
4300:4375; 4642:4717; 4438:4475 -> -2.9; 19.2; 24.4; 21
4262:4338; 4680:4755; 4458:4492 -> -4.5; 17.5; 25.4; 20.8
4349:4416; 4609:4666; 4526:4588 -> -1.7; 20.4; 25.6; 24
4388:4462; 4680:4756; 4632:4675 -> 0.3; 21.7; 25.4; 24.6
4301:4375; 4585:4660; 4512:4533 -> -0.9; 19.3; 25.5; 23.3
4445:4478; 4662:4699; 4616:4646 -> -2.7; 22.7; 24.1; 23.8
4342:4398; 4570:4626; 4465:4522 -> -3.8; 20.3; 25.7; 23.2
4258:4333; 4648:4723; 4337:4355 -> -1.1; 17.5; 24.5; 18.4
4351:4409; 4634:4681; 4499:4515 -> -2.9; 20.2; 24.3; 22.1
